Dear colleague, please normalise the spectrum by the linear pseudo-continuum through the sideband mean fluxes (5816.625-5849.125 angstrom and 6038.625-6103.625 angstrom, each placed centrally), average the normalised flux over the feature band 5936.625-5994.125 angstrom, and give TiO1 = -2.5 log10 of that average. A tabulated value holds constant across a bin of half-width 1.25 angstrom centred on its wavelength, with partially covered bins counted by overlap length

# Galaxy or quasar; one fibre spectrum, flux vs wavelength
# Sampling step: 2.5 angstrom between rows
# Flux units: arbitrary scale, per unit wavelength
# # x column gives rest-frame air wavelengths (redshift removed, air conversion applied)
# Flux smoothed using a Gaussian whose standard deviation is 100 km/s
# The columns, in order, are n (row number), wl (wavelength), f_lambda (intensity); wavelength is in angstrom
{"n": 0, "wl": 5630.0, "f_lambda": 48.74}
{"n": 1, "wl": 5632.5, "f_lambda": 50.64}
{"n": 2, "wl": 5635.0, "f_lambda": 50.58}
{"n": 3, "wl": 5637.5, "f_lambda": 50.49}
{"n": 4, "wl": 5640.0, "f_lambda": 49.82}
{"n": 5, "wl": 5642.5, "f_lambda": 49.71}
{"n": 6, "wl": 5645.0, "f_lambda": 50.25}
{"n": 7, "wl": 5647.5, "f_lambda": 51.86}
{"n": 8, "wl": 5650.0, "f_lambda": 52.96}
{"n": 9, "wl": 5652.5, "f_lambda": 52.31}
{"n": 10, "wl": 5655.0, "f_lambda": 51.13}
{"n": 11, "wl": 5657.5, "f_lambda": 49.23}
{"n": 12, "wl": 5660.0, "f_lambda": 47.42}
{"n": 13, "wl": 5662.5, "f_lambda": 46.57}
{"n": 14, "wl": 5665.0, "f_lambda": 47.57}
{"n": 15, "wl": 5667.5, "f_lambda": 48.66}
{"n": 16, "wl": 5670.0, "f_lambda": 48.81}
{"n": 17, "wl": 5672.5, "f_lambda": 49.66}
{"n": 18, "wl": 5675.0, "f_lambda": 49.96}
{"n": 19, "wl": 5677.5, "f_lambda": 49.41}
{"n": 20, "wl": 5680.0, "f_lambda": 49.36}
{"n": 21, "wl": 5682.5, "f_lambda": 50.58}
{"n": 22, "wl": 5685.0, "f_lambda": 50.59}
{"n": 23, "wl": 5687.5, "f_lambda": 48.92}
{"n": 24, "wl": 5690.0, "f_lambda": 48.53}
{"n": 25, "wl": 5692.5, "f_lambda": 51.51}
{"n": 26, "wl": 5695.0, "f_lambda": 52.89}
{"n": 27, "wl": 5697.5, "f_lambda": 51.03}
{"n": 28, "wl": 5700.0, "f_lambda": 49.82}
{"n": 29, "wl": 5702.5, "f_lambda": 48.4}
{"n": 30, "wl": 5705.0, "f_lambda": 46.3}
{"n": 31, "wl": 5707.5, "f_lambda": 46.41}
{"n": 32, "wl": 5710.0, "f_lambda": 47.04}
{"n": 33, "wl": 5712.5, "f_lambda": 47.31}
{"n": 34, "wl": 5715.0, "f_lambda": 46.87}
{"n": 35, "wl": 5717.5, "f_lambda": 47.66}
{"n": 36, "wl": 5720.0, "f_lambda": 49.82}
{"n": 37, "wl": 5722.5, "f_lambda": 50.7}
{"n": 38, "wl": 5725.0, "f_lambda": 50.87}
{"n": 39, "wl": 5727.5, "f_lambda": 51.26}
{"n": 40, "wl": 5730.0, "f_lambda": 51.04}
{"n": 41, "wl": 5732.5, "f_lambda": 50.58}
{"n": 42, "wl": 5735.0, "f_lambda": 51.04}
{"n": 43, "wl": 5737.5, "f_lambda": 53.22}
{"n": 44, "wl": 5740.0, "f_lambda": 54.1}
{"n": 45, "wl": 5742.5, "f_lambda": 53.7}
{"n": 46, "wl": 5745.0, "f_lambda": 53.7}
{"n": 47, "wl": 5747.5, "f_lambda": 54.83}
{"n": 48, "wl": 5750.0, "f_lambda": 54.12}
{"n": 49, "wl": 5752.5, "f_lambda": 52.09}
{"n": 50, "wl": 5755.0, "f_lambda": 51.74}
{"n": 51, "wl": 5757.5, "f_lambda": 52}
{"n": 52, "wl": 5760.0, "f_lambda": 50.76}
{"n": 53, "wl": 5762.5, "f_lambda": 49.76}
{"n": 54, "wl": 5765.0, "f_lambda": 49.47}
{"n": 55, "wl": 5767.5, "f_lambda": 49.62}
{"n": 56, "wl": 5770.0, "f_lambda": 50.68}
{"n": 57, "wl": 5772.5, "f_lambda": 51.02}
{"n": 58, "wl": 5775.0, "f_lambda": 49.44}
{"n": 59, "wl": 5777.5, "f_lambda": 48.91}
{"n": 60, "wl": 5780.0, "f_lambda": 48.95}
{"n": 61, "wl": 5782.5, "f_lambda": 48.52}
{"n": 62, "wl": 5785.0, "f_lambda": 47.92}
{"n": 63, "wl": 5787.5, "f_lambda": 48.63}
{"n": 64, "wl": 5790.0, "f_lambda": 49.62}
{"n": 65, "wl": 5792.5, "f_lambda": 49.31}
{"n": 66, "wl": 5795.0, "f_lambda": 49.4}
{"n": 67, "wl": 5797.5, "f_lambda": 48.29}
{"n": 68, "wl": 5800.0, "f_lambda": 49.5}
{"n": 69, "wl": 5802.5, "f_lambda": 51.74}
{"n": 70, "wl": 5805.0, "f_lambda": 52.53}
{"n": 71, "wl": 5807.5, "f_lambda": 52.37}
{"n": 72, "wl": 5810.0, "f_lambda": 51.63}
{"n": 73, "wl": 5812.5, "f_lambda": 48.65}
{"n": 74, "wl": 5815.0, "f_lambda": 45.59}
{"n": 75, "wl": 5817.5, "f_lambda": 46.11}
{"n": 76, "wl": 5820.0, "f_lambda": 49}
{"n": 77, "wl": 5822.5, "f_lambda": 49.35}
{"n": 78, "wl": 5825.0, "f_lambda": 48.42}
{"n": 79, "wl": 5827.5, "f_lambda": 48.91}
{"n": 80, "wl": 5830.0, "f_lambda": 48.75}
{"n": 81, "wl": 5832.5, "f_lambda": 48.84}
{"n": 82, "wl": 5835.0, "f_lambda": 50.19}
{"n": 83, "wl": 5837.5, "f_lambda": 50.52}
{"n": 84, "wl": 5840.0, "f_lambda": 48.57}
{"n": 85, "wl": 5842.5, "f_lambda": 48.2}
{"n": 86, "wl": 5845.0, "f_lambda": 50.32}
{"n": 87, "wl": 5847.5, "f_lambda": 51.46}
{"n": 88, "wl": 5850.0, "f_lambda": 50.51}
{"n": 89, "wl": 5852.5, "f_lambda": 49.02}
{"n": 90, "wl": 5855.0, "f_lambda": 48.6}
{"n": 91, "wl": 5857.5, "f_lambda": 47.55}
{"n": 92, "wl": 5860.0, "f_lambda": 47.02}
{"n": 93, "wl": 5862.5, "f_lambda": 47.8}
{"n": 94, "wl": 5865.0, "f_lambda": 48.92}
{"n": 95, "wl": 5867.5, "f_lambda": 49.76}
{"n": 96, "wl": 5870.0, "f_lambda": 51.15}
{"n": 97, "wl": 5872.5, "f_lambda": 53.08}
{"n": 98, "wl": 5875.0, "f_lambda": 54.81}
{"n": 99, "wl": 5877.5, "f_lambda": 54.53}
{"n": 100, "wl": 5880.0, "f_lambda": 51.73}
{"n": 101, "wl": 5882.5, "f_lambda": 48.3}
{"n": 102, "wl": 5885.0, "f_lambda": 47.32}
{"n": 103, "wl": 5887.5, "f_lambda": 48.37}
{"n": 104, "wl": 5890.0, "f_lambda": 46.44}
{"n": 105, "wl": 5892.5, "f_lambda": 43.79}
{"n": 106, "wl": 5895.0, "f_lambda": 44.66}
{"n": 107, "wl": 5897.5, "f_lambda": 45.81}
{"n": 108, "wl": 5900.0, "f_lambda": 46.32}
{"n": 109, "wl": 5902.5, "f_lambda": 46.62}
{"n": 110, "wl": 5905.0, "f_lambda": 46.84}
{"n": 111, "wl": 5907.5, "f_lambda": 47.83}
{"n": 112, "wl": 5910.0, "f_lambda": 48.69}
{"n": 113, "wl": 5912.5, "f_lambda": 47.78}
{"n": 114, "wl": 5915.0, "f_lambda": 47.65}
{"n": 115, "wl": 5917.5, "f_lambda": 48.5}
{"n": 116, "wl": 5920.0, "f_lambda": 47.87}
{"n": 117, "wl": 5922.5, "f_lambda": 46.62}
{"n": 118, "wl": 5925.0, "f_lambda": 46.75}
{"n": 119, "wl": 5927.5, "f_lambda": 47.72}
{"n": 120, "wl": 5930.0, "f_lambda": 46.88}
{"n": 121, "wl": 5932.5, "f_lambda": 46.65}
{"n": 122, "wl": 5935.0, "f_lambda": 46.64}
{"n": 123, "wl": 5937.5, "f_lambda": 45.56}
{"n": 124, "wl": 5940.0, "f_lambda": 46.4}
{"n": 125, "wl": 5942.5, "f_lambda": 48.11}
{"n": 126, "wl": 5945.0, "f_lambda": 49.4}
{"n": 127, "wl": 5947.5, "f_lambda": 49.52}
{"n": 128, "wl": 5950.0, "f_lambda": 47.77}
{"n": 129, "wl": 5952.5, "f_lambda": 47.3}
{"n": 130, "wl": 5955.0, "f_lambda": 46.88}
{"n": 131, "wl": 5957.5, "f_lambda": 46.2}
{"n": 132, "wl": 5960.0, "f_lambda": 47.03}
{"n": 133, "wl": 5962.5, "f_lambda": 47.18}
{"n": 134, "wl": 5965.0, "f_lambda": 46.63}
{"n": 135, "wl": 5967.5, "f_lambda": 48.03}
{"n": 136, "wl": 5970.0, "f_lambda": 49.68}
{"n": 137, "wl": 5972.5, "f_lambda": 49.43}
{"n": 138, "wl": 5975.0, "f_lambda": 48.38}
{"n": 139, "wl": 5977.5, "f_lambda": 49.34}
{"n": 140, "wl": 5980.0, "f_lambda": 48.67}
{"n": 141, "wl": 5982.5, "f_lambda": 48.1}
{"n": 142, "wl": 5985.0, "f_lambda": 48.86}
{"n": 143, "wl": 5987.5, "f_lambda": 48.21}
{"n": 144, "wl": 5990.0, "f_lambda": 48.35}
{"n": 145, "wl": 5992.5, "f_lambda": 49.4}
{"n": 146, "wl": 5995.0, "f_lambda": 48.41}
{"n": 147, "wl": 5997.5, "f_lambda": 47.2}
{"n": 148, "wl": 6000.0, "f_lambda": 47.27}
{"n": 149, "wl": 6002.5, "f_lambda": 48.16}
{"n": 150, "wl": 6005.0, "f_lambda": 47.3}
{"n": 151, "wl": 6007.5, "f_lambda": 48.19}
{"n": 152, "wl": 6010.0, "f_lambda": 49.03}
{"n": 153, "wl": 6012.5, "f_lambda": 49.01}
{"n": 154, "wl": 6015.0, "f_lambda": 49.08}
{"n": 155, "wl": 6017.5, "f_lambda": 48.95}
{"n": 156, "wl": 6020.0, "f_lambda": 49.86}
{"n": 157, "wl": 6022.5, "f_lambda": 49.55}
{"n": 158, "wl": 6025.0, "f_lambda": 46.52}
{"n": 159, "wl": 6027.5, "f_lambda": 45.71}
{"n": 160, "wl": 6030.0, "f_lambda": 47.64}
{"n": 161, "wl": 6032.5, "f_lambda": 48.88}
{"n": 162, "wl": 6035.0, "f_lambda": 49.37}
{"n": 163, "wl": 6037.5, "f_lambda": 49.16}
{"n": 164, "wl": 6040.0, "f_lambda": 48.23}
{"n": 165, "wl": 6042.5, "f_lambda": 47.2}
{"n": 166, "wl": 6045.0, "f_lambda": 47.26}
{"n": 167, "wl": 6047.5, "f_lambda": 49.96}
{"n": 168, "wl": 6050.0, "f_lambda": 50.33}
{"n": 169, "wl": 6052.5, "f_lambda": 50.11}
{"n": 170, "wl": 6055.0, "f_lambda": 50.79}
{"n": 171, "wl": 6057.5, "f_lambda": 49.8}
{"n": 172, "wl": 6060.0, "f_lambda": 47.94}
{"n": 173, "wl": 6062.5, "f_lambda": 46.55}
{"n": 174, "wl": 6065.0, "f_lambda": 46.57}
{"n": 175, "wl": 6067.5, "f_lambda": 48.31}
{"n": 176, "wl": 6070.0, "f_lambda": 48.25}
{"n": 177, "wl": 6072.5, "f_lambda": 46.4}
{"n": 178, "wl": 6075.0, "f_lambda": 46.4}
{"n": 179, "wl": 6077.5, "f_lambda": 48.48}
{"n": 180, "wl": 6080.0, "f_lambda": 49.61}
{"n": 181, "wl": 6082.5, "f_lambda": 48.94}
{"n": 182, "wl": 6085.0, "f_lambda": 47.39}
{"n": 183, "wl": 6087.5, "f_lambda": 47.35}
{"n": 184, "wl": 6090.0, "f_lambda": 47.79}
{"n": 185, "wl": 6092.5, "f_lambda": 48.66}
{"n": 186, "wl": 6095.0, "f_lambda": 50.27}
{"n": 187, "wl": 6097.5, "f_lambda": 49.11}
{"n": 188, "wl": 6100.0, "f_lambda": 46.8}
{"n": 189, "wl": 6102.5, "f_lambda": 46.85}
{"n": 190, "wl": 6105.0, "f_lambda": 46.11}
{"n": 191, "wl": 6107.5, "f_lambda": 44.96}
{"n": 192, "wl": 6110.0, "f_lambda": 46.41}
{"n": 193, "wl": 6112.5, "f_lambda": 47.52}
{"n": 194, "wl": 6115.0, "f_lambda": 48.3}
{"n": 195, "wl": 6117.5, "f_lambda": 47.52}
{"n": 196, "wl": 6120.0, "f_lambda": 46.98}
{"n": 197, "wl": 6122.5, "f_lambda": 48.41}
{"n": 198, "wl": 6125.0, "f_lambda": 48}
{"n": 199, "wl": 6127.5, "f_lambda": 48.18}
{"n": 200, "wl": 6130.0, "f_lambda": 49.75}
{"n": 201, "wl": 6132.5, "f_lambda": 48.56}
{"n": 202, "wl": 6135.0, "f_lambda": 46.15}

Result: 0.01 mag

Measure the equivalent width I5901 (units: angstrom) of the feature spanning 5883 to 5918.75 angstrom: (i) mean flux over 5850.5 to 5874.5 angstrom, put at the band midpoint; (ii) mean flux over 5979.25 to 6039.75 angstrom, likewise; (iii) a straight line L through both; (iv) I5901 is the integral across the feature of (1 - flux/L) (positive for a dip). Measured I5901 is 1.6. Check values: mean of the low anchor 49.4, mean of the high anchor 48.4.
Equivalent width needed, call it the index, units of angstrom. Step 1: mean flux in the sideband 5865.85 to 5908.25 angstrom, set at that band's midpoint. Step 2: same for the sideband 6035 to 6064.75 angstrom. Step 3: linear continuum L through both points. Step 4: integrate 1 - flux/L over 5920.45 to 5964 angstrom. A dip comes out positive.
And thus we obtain 1.3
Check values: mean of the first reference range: 48.7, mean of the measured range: 47.2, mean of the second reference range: 48.8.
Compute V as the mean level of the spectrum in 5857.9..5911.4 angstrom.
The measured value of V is 48.5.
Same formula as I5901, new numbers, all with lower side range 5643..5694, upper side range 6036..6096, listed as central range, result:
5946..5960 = 0.36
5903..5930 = 0.75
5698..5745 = -0.30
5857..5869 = 0.19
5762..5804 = -0.07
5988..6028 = 0.25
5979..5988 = 0.04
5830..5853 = -0.25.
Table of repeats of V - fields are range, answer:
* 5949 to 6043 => 48.2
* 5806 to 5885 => 49.6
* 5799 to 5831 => 49.4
